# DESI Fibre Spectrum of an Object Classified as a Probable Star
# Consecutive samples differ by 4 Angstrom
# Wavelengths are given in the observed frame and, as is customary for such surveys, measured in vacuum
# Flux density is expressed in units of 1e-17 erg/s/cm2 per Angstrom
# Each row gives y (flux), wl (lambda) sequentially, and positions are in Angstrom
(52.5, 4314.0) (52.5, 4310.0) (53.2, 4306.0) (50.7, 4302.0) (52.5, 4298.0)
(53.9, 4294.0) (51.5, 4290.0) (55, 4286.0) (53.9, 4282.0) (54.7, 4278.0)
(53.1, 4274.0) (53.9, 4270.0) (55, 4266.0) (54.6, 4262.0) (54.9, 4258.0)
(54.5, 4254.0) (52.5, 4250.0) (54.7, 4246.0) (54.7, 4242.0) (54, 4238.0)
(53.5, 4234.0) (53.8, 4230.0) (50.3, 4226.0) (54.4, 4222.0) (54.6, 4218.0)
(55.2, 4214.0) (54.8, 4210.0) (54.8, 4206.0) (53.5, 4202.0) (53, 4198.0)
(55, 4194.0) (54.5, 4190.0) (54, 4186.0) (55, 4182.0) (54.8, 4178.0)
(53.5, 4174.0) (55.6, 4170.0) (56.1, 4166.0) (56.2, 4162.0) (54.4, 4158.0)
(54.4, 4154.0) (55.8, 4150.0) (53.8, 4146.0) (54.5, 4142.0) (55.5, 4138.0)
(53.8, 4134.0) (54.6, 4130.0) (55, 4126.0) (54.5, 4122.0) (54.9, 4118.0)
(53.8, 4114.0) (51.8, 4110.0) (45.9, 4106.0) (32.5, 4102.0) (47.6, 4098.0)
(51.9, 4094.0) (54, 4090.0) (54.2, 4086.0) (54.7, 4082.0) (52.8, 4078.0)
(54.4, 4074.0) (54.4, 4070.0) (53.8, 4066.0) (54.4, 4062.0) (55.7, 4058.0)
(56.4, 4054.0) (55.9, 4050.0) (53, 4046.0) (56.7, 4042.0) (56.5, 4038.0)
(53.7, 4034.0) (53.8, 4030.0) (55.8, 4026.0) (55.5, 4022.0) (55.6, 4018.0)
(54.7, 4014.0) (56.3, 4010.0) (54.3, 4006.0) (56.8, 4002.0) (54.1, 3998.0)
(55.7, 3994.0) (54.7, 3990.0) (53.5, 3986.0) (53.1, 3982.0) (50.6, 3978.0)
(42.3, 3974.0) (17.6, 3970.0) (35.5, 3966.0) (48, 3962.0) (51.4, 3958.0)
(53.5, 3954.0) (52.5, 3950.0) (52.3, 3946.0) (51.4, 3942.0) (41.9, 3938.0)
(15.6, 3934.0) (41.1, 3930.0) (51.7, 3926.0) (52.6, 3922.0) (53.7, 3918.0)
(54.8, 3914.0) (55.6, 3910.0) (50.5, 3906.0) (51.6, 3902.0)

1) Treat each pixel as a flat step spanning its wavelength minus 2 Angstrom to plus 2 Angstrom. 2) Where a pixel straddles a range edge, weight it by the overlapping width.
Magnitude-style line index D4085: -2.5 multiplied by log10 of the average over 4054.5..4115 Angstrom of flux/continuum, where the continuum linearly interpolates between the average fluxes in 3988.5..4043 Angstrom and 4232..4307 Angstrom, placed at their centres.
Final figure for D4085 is 0.07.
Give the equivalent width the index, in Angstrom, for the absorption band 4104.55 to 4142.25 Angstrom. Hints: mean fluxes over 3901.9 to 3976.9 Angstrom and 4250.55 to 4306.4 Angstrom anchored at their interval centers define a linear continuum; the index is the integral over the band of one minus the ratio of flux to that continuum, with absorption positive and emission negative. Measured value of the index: -2.5 Angstrom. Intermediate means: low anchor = 45.9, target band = 53.5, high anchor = 53.7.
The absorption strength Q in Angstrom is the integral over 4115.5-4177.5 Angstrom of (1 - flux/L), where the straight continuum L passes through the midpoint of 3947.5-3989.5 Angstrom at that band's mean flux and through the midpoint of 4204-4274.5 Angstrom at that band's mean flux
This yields -4.2 Angstrom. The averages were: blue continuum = 46.2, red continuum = 54.1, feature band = 54.8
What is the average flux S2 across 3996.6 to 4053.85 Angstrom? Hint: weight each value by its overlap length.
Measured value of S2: 55.2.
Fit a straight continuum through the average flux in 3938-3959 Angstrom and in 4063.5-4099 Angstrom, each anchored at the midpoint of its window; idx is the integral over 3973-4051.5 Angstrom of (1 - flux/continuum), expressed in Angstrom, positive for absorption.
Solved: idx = -3.1 Angstrom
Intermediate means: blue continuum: 51.3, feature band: 54.3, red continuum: 53.3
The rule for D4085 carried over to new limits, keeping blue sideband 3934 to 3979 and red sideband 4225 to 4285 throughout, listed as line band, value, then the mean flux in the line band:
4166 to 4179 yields -0.076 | 54.8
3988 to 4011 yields -0.218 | 55.3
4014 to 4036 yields -0.189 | 54.9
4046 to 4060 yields -0.181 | 55.6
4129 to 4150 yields -0.095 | 54.6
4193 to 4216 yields -0.043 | 54.4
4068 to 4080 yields -0.131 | 53.9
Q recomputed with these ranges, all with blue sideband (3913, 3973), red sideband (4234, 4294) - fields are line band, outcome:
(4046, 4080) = -4.54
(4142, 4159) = -1.29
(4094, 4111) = 1.53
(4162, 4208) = -2.54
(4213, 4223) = -0.38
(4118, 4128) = -0.97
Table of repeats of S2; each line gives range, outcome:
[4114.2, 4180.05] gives 54.8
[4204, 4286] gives 54.1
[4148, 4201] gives 54.8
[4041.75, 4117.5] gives 52.3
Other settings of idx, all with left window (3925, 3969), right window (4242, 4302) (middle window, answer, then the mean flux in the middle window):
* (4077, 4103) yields -0.96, 50.2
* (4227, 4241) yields -0.23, 53.6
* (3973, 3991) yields -2.32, 51.1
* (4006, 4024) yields -3.57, 55.4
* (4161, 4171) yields -1.04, 56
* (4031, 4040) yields -1.56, 55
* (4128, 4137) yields -0.84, 54.3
